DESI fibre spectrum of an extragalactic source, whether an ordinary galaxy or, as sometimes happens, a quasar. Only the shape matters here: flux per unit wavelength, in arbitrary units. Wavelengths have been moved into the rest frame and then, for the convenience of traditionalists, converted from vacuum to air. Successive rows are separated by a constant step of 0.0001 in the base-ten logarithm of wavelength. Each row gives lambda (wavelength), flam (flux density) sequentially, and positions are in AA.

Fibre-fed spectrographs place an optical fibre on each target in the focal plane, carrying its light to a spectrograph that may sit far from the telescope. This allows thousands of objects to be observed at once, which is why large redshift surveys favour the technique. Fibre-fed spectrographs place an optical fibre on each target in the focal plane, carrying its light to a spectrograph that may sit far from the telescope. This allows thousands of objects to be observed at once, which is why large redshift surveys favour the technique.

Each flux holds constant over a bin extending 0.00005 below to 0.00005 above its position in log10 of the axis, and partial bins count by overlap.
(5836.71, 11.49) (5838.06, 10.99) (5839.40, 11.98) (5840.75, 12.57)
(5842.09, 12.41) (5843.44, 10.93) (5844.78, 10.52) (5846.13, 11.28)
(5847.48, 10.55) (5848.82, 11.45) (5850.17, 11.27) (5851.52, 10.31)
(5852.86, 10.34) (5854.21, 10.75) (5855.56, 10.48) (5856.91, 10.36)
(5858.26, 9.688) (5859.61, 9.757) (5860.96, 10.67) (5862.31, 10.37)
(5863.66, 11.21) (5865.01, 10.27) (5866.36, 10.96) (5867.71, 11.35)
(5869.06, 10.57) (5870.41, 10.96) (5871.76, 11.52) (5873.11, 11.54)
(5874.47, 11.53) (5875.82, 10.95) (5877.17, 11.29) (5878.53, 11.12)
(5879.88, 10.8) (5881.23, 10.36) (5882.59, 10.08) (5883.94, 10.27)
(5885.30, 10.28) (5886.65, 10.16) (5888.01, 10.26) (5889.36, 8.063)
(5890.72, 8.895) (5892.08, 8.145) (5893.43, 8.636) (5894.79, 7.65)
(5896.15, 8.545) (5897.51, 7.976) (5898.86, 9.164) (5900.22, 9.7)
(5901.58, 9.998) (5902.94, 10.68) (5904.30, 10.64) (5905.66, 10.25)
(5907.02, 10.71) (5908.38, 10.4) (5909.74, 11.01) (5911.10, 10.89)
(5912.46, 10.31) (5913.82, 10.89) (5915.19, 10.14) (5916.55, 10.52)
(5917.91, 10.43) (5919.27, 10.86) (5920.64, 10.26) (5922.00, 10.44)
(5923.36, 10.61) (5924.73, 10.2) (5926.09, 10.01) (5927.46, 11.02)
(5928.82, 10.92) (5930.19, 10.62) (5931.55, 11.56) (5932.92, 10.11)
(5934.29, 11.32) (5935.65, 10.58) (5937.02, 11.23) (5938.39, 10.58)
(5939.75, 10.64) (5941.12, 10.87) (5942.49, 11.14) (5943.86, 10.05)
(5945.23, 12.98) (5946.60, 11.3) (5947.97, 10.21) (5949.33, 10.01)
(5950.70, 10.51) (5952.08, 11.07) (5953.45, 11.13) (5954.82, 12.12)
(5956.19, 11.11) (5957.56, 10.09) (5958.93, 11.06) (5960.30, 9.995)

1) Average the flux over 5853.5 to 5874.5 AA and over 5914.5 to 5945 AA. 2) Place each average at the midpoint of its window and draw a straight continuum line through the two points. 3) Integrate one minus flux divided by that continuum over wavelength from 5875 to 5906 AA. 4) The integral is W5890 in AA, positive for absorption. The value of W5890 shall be 2.8 AA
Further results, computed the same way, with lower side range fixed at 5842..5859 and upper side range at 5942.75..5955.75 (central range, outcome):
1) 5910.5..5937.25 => 0.8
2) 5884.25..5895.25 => 1.8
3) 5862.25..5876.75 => -0.4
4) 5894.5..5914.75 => 1.7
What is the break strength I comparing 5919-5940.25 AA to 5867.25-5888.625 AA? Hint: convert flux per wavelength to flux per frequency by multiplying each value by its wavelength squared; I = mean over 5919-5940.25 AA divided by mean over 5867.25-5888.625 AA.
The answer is 1.0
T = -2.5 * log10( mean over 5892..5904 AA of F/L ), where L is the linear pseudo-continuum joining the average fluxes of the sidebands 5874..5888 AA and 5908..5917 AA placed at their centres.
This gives 0.18 mag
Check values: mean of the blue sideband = 10.7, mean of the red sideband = 10.6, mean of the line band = 9.04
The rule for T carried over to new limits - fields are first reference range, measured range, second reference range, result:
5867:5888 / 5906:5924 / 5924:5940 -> 0.02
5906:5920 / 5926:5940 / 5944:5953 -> 0.00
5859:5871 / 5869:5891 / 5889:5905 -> -0.07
